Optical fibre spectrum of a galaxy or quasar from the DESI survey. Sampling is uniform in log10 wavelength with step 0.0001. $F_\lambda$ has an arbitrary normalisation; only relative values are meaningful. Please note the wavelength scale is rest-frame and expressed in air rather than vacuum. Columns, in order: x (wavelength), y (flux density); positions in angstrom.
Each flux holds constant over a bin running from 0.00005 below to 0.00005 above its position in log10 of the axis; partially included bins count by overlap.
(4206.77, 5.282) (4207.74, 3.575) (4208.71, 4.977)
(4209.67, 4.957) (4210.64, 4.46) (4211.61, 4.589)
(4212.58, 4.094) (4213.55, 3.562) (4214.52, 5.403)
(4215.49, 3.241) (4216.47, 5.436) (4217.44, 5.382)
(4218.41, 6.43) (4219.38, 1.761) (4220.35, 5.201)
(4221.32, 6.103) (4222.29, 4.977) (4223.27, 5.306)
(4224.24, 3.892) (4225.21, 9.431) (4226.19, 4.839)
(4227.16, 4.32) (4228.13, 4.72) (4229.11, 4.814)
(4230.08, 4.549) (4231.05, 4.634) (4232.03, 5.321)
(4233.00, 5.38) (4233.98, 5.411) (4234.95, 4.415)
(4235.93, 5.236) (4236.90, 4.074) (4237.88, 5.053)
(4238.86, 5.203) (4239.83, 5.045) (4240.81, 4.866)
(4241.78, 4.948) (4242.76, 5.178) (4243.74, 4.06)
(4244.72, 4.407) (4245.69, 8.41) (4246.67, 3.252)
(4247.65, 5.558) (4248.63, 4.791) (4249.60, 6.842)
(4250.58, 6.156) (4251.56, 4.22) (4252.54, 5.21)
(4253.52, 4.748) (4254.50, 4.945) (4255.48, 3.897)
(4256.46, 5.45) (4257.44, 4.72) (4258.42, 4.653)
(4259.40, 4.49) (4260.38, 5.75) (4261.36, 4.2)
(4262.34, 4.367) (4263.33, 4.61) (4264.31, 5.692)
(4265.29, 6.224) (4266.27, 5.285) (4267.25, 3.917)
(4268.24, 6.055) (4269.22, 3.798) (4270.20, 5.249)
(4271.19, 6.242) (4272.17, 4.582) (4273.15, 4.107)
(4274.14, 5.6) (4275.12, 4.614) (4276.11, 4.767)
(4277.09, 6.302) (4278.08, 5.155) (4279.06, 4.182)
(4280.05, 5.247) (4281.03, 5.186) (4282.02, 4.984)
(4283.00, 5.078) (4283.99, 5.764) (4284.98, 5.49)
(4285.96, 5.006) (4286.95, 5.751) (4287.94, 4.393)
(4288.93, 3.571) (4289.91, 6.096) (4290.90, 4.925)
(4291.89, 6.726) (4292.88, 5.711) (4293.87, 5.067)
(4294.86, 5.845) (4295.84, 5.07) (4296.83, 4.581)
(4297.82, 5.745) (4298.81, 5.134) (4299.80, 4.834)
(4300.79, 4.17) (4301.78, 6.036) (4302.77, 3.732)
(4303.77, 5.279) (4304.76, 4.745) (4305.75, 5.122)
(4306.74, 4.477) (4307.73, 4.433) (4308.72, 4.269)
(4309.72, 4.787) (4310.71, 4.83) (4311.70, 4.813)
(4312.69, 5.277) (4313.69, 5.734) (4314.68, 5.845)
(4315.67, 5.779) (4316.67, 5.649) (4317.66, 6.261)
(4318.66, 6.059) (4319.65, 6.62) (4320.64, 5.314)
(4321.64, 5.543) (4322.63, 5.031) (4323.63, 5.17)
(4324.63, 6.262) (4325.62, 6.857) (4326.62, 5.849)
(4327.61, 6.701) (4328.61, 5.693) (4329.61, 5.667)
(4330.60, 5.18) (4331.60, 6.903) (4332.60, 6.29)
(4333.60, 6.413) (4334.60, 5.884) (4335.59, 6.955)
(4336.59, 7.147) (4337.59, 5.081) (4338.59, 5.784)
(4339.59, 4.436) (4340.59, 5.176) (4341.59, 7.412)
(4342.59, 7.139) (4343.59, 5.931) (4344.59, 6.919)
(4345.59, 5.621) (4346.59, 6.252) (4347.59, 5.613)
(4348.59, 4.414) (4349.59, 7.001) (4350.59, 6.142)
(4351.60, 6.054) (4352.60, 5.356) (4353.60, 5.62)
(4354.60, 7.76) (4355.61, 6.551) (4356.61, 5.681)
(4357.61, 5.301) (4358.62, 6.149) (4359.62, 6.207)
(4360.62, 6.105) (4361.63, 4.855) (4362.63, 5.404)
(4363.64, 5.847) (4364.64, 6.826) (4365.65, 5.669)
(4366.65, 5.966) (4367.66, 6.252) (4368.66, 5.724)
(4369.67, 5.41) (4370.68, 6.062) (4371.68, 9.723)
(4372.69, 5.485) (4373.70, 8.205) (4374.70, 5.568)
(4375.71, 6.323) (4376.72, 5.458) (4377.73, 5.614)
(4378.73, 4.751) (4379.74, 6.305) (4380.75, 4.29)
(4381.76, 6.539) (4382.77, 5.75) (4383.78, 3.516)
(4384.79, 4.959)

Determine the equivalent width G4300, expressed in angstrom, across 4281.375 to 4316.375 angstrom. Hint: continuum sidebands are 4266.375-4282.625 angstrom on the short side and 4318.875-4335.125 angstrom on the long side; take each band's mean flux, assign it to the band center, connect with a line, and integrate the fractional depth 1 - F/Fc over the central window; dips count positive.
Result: 2.1 angstrom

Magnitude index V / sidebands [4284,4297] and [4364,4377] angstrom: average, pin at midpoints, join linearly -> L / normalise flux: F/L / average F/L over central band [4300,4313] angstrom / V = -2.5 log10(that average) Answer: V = 0.16 mag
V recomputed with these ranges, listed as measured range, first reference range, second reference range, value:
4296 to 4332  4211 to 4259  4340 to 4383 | 0.052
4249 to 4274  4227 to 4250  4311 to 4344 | 0.049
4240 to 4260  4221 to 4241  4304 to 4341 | 0.037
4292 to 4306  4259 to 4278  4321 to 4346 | 0.079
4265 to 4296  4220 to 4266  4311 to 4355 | 0.056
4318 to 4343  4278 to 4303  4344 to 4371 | -0.073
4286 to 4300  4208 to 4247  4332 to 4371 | 0.052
